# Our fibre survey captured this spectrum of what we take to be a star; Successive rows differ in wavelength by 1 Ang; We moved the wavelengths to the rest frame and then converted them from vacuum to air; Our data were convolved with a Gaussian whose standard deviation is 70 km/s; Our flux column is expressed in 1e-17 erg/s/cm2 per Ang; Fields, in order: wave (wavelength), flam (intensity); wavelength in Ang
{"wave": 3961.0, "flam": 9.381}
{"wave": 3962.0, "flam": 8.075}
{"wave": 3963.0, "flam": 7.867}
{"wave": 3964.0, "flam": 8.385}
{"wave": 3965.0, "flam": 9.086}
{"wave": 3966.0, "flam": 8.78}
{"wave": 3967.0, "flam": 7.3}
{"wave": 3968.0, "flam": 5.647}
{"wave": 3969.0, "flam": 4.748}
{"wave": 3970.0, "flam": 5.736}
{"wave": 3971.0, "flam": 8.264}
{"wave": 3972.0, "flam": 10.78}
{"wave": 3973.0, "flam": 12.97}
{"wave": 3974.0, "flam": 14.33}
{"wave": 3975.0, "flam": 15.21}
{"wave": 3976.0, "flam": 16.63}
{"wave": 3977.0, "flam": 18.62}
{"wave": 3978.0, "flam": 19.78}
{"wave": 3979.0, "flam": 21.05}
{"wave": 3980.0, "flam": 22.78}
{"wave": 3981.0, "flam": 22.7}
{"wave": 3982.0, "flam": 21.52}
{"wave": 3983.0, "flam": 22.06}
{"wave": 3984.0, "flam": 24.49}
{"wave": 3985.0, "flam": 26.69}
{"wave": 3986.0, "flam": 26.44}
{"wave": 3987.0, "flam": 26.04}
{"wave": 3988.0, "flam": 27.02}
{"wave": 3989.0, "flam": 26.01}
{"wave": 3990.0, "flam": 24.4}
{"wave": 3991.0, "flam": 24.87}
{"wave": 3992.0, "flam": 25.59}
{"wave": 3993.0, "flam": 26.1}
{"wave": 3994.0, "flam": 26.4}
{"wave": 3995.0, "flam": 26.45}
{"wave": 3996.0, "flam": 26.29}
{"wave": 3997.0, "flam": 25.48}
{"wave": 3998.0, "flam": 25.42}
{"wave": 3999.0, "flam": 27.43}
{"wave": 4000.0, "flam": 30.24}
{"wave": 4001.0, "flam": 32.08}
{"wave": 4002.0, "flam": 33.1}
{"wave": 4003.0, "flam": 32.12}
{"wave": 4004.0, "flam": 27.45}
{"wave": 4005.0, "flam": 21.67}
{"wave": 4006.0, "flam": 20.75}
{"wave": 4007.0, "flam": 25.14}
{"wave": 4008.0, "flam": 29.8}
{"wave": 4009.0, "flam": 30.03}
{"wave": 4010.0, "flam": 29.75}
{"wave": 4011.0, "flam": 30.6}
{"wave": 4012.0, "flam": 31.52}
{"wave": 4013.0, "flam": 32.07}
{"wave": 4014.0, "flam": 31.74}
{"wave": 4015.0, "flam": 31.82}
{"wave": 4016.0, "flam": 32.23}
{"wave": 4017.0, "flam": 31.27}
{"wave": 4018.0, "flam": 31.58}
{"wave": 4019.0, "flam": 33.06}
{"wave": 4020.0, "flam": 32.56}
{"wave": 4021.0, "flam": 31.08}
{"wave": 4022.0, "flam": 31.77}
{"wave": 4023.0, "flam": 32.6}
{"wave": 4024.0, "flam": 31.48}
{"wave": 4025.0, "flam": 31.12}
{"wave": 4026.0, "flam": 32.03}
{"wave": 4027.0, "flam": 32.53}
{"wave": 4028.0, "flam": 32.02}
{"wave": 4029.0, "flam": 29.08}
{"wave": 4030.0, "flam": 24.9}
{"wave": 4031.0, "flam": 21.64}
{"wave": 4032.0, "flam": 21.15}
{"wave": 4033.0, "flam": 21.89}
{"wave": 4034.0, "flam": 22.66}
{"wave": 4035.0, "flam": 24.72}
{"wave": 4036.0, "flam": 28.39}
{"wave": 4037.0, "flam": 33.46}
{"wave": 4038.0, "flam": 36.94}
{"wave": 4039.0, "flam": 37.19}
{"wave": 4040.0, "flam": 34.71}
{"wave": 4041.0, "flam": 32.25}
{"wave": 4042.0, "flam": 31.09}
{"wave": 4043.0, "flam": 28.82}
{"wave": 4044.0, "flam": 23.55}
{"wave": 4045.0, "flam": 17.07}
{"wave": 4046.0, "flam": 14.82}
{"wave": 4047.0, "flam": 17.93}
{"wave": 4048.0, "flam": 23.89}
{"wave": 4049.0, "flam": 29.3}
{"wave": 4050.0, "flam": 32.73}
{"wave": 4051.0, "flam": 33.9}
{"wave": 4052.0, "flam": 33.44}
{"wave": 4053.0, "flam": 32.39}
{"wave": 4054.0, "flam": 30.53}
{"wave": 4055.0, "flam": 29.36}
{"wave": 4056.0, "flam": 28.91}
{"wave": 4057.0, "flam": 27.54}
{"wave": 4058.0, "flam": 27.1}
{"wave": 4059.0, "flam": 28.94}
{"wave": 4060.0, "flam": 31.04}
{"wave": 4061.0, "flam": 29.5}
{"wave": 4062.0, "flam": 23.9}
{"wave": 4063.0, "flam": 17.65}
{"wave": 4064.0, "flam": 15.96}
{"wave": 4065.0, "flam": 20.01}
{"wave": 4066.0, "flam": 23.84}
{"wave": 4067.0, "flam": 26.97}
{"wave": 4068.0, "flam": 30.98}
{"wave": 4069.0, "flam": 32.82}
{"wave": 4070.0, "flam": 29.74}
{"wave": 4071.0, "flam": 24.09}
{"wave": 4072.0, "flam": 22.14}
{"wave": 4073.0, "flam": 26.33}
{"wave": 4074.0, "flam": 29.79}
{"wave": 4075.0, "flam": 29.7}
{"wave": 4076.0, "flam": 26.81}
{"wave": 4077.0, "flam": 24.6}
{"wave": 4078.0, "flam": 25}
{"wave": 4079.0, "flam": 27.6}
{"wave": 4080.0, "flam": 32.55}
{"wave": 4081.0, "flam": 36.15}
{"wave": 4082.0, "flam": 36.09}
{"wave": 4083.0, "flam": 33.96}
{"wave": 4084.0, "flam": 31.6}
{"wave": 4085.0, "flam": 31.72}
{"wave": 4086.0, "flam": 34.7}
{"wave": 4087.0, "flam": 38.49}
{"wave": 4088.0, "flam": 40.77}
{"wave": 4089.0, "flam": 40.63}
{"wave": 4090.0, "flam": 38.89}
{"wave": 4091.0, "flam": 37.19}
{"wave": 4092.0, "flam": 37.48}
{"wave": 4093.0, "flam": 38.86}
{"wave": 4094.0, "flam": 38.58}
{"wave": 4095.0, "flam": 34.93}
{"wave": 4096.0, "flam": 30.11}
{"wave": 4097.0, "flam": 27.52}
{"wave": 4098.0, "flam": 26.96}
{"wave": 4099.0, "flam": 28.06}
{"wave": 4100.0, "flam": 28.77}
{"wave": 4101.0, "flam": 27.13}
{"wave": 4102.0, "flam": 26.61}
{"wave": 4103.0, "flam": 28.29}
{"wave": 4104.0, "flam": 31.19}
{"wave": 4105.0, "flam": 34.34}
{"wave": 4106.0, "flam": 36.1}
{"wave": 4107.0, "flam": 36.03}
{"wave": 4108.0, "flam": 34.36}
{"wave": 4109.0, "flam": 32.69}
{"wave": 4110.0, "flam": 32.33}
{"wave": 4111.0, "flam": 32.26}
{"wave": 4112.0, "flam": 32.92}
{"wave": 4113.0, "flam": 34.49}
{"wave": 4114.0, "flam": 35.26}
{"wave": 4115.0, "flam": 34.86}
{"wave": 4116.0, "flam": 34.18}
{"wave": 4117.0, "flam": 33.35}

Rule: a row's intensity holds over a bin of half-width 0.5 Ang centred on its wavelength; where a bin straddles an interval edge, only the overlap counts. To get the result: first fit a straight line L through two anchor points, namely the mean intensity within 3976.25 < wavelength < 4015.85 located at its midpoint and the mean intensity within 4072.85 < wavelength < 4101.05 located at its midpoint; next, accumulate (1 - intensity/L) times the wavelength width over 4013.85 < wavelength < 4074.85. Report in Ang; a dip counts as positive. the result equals 2.83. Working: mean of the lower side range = 26.5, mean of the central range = 28.2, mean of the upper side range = 32.6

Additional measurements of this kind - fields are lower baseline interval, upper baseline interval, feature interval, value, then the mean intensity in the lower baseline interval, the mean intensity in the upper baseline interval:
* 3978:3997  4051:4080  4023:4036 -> -0.7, 24.7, 27.2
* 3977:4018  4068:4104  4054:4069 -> 2.0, 26.9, 31.5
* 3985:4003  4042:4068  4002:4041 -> -4.4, 27.2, 26.2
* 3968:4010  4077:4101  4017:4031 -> -2.4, 22.7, 33.4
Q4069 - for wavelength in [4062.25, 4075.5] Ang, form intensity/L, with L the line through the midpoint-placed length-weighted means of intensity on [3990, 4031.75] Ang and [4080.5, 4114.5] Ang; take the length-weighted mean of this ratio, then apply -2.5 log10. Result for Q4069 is 0.26 mag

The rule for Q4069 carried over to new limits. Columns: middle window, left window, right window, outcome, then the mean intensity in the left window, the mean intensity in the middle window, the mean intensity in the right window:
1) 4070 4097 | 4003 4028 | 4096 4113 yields -0.055 mag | 30.3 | 32.5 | 31.1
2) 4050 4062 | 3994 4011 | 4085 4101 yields 0.057 mag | 27.7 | 30.1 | 34.5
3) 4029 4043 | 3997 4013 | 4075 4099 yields 0.066 mag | 28.5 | 28.6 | 33.3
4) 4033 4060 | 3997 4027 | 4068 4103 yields 0.086 mag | 30.1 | 28.4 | 31.6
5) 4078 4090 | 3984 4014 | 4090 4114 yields -0.095 mag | 27.5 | 34.7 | 32.7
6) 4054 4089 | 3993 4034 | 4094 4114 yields 0.064 mag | 28.9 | 28.9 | 31.6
